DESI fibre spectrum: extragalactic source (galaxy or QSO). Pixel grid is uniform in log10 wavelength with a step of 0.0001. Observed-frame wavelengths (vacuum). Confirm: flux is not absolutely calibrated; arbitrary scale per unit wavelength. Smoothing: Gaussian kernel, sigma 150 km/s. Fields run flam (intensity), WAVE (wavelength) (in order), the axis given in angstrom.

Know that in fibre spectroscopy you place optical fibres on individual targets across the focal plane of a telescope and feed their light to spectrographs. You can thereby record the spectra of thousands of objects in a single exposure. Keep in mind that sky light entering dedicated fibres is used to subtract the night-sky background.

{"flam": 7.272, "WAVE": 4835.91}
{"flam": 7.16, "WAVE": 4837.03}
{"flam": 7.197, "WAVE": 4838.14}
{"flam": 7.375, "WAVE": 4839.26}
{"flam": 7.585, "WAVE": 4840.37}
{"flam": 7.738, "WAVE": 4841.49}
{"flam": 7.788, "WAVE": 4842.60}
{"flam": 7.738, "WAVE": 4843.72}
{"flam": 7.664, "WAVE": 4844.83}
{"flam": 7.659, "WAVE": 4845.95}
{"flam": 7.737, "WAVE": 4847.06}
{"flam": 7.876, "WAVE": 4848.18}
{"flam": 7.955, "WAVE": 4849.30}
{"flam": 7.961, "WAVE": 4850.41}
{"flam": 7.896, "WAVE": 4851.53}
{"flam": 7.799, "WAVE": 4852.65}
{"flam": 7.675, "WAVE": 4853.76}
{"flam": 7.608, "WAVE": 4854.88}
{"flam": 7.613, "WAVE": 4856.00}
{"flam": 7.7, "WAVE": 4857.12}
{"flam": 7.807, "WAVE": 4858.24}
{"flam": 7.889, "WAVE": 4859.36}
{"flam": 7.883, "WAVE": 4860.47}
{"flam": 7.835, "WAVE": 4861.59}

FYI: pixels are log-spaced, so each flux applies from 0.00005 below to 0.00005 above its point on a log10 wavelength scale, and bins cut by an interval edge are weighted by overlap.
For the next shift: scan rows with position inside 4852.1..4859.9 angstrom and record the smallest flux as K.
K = 7.608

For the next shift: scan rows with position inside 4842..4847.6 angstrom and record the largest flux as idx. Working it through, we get 7.788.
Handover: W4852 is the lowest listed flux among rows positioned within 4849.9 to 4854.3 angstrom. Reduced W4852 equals 7.675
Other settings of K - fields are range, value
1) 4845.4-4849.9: 7.659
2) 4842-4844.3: 7.738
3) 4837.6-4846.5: 7.197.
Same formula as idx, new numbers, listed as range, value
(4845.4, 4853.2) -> 7.961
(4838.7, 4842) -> 7.738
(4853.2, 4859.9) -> 7.889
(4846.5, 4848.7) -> 7.876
